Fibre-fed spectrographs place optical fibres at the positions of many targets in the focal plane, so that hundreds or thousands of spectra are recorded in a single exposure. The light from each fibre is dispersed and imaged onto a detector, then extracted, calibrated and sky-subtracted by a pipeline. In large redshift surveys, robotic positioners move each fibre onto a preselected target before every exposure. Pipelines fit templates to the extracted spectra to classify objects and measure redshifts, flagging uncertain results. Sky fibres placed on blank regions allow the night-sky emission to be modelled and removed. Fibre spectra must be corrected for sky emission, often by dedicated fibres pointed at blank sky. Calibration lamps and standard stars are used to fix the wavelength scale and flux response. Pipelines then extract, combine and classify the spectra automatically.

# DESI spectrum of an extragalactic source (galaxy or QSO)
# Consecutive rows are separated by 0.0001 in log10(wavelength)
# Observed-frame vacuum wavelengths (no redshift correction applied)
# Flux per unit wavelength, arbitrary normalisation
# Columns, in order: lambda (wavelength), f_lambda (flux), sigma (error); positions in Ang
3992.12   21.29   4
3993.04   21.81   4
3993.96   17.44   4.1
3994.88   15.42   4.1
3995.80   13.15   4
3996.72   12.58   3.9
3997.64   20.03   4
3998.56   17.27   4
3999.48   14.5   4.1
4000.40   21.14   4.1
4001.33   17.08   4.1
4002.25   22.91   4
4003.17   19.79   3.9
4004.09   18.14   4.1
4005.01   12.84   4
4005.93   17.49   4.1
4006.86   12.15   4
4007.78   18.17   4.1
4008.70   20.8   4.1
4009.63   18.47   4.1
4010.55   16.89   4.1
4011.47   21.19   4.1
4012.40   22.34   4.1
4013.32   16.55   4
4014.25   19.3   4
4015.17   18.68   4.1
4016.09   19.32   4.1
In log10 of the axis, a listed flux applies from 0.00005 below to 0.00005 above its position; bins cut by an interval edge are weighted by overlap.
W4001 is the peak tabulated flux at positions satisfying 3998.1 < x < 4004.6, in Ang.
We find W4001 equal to 22.91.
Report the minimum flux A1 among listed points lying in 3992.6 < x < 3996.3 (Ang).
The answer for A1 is 13.15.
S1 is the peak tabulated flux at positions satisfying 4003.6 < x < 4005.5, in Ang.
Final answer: 18.14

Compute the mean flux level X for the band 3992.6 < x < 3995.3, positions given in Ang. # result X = 18.2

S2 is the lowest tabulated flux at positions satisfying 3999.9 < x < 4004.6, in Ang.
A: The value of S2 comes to 17.08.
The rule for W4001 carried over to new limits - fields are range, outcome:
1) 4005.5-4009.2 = 20.8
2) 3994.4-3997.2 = 15.42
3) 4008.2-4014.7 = 22.34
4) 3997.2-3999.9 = 20.03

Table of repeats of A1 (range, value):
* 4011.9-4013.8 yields 16.55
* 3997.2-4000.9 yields 14.5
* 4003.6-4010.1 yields 12.15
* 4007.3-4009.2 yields 18.17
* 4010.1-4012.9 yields 16.89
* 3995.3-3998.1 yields 12.58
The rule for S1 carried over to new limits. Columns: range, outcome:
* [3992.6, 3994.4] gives 21.81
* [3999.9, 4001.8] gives 21.14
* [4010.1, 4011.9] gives 21.19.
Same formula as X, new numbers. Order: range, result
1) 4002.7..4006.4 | 17.1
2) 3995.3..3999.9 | 15.5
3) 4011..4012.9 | 21.6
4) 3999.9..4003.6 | 20.1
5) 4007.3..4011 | 18.6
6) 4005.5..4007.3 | 14.7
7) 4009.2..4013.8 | 19.1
